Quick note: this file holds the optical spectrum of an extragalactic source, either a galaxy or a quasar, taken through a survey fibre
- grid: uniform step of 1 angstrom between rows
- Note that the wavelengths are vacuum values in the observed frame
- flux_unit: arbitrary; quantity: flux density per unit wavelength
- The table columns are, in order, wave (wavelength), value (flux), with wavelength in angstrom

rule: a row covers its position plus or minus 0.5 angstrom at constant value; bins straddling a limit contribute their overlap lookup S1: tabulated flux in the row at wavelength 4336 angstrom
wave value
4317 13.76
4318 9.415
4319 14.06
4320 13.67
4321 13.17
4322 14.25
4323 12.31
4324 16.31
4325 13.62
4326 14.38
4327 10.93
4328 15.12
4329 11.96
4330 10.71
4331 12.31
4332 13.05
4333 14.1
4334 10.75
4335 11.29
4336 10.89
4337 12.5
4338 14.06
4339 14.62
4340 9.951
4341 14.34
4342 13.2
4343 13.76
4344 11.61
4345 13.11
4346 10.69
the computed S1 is 10.89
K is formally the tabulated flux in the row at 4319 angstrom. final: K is 14.06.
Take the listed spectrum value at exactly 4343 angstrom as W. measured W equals 13.76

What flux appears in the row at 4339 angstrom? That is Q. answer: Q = 14.62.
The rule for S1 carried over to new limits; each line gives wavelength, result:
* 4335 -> 11.29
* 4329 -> 11.96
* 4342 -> 13.2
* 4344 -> 11.61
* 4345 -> 13.11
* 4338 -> 14.06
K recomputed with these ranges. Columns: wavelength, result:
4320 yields 13.67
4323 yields 12.31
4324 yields 16.31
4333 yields 14.1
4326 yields 14.38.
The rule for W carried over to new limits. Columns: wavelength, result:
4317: 13.76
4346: 10.69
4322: 14.25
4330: 10.71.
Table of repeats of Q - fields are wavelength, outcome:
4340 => 9.951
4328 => 15.12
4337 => 12.5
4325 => 13.62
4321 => 13.17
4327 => 10.93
